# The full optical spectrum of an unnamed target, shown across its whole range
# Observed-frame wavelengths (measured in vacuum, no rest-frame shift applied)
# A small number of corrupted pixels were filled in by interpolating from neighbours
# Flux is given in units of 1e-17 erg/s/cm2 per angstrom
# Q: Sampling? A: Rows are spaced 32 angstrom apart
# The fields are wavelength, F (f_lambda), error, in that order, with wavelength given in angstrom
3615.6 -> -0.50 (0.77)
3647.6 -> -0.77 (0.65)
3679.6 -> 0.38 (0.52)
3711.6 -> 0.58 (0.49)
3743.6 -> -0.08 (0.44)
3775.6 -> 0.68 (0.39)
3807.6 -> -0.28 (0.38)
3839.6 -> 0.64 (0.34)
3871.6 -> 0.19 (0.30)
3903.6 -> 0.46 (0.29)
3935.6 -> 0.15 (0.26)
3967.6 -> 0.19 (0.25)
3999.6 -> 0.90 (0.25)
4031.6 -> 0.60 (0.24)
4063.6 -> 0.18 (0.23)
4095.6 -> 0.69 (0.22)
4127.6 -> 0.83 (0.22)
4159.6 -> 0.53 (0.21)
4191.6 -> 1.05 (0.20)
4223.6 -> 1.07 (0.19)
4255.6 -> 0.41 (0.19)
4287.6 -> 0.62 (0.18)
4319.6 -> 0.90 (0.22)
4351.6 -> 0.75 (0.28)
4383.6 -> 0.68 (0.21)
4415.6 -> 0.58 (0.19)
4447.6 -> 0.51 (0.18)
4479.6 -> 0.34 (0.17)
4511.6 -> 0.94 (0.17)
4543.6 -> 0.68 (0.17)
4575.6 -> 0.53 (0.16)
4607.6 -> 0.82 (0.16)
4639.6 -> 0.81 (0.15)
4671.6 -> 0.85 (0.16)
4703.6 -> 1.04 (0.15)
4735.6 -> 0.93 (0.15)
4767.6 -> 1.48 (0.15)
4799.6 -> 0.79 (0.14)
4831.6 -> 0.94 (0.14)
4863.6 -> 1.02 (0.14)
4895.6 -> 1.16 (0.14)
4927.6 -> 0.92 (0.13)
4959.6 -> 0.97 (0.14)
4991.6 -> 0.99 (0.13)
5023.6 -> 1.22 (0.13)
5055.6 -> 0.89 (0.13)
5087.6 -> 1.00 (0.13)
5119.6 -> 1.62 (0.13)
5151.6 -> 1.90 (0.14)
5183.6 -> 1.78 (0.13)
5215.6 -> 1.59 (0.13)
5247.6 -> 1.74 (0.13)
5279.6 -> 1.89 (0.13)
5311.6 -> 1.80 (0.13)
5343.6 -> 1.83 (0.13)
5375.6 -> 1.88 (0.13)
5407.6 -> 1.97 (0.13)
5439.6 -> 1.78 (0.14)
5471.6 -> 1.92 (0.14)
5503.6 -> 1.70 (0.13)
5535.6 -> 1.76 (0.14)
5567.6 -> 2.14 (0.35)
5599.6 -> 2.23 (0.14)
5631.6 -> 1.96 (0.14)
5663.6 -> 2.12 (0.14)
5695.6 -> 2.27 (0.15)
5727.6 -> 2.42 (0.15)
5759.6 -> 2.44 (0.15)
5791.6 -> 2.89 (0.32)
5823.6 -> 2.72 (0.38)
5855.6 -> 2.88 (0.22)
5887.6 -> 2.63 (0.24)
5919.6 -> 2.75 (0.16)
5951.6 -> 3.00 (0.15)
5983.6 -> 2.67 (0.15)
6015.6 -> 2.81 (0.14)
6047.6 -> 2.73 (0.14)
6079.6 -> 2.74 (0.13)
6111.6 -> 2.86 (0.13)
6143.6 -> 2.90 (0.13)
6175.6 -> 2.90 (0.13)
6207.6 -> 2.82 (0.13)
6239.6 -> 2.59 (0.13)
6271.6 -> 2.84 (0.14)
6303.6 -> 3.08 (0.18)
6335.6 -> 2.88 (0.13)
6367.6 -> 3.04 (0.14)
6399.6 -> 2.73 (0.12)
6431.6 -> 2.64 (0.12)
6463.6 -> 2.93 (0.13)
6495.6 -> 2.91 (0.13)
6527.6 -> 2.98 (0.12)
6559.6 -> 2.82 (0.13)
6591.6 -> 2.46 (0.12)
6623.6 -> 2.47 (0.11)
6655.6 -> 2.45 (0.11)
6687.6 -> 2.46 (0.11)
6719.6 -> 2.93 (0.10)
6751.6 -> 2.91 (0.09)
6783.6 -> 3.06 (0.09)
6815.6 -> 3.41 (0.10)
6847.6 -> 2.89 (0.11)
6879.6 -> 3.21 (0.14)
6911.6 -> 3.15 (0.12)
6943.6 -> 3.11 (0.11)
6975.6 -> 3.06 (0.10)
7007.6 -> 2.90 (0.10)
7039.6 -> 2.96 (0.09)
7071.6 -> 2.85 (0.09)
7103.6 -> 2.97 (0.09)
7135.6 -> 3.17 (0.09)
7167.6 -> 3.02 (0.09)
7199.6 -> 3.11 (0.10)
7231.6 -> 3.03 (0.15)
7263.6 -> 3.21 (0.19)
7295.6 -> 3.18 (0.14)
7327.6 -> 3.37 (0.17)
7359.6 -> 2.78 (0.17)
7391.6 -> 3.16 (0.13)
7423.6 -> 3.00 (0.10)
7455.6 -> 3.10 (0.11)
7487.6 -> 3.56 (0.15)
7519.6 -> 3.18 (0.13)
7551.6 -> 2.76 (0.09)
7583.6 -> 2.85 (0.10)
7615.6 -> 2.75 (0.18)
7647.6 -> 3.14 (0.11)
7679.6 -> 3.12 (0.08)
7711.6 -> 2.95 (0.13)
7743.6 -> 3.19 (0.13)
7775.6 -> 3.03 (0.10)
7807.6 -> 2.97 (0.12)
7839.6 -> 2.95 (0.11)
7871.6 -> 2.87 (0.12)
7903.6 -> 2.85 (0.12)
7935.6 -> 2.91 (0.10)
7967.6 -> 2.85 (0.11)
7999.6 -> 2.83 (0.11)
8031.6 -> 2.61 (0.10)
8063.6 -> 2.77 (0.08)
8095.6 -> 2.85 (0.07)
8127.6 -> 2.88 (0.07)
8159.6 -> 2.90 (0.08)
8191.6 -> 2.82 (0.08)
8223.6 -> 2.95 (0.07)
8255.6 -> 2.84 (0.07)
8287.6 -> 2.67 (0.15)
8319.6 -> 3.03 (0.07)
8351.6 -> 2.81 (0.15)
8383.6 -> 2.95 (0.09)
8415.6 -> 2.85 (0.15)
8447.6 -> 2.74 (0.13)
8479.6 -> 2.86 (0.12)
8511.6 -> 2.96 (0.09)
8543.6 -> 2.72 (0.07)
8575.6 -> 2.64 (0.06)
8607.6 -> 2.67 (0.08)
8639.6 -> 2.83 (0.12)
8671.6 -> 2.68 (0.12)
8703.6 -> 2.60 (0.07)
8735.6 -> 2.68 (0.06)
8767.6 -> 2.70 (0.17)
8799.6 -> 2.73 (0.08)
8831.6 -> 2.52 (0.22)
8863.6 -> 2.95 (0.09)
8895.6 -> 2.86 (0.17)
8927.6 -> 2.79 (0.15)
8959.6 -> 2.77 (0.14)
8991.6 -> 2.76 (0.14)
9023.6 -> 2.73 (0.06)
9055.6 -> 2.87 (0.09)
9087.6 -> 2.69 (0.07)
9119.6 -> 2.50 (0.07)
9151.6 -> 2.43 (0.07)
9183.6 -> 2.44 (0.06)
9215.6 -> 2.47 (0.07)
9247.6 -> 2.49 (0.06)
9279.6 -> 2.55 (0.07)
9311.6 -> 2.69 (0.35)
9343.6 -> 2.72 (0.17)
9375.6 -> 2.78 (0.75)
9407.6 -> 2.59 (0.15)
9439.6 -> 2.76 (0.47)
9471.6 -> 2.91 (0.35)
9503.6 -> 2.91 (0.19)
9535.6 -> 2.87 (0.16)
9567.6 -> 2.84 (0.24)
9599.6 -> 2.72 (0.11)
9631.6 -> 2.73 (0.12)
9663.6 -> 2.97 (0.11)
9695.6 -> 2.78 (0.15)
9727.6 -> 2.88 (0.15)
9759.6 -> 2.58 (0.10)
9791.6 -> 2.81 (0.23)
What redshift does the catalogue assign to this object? 0.28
